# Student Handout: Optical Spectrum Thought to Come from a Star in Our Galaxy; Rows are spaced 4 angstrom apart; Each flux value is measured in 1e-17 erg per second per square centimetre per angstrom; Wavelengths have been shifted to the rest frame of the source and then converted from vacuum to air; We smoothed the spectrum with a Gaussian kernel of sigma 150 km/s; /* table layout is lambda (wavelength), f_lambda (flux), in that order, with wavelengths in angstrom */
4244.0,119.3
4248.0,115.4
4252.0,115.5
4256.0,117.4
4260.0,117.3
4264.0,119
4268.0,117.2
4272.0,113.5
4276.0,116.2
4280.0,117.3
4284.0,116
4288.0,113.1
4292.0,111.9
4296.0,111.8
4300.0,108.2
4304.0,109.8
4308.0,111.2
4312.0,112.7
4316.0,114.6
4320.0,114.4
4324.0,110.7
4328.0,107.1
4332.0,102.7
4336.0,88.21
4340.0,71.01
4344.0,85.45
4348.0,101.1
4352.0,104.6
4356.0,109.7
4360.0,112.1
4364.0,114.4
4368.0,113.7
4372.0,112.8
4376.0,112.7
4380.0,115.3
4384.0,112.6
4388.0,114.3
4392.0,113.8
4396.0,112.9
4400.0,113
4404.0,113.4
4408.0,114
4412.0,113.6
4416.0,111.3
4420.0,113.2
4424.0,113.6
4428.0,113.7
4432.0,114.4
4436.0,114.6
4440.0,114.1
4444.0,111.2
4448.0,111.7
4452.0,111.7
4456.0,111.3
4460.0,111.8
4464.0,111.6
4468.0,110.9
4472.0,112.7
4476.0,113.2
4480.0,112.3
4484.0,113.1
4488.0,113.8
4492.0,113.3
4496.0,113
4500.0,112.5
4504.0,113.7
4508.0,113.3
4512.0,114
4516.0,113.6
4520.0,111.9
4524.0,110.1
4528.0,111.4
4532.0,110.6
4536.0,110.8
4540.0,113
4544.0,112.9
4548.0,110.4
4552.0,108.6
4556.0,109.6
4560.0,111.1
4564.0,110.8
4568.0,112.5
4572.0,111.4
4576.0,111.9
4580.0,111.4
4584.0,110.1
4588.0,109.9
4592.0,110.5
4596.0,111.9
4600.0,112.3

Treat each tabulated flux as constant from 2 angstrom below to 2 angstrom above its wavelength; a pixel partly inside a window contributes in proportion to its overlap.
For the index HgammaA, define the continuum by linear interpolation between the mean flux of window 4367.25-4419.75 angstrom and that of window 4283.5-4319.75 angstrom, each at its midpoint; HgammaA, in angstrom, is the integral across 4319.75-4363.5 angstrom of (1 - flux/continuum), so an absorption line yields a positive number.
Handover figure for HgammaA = 4.7 angstrom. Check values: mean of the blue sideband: 112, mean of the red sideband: 113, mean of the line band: 101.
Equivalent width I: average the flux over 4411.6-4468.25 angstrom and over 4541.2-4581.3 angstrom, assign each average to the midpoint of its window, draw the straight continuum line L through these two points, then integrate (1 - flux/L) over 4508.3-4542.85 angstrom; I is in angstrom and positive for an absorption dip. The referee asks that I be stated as -0.15 angstrom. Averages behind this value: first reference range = 113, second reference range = 111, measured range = 112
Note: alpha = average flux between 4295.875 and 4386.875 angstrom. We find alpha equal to 107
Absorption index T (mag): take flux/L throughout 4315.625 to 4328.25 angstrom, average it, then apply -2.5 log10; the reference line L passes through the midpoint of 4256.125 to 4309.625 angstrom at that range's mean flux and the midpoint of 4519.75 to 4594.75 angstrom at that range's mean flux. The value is 0.02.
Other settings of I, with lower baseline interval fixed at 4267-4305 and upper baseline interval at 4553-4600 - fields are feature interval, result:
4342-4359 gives 1.8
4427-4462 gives -0.2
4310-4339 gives 1.9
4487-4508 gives -0.3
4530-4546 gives -0.1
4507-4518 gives -0.2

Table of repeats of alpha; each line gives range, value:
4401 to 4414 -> 114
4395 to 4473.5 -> 113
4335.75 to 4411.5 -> 108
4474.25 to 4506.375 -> 113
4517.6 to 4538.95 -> 111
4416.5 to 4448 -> 113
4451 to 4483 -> 112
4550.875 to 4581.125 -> 111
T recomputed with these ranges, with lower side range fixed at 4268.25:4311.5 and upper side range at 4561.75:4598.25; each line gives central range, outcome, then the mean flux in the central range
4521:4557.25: 0.01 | 111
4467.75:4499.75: -0.01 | 113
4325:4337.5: 0.12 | 101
